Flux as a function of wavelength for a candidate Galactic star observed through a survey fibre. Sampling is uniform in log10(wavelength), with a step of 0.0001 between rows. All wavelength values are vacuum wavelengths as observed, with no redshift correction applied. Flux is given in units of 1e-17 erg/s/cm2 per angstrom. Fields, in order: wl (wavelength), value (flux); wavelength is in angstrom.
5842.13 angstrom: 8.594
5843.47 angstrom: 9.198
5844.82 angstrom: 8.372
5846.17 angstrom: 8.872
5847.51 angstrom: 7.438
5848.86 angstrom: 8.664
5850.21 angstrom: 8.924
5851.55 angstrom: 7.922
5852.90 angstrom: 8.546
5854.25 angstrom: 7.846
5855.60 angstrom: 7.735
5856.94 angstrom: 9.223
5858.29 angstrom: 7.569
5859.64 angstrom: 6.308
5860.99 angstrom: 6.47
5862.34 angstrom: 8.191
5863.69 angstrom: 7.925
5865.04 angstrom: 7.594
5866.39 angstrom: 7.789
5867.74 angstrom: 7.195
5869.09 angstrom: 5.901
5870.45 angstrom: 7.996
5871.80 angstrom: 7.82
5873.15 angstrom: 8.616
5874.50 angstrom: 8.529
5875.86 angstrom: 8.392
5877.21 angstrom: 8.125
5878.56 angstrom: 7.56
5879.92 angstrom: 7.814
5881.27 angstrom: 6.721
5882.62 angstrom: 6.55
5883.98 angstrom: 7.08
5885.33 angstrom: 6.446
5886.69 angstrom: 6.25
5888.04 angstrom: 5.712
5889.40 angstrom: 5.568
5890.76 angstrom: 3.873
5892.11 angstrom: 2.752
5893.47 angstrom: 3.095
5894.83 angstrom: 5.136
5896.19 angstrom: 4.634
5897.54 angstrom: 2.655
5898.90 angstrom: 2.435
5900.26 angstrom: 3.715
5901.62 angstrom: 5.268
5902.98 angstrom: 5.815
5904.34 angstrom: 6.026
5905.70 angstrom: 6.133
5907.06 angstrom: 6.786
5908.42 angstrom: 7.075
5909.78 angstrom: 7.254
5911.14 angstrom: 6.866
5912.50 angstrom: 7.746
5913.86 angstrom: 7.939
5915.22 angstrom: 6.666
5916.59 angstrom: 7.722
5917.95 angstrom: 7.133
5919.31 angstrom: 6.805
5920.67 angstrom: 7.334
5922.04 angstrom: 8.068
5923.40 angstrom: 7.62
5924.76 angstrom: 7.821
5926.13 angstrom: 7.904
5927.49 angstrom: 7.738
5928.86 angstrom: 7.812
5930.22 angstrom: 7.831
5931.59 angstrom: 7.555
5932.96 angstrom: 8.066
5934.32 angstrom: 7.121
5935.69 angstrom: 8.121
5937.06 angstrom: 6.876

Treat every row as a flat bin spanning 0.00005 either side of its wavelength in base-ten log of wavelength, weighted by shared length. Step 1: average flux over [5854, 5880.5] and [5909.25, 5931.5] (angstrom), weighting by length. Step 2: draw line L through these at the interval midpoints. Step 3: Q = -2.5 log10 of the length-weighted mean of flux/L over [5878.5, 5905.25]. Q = 0.42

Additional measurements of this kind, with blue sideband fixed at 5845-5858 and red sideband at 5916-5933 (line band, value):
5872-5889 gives 0.11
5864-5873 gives 0.10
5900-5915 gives 0.20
